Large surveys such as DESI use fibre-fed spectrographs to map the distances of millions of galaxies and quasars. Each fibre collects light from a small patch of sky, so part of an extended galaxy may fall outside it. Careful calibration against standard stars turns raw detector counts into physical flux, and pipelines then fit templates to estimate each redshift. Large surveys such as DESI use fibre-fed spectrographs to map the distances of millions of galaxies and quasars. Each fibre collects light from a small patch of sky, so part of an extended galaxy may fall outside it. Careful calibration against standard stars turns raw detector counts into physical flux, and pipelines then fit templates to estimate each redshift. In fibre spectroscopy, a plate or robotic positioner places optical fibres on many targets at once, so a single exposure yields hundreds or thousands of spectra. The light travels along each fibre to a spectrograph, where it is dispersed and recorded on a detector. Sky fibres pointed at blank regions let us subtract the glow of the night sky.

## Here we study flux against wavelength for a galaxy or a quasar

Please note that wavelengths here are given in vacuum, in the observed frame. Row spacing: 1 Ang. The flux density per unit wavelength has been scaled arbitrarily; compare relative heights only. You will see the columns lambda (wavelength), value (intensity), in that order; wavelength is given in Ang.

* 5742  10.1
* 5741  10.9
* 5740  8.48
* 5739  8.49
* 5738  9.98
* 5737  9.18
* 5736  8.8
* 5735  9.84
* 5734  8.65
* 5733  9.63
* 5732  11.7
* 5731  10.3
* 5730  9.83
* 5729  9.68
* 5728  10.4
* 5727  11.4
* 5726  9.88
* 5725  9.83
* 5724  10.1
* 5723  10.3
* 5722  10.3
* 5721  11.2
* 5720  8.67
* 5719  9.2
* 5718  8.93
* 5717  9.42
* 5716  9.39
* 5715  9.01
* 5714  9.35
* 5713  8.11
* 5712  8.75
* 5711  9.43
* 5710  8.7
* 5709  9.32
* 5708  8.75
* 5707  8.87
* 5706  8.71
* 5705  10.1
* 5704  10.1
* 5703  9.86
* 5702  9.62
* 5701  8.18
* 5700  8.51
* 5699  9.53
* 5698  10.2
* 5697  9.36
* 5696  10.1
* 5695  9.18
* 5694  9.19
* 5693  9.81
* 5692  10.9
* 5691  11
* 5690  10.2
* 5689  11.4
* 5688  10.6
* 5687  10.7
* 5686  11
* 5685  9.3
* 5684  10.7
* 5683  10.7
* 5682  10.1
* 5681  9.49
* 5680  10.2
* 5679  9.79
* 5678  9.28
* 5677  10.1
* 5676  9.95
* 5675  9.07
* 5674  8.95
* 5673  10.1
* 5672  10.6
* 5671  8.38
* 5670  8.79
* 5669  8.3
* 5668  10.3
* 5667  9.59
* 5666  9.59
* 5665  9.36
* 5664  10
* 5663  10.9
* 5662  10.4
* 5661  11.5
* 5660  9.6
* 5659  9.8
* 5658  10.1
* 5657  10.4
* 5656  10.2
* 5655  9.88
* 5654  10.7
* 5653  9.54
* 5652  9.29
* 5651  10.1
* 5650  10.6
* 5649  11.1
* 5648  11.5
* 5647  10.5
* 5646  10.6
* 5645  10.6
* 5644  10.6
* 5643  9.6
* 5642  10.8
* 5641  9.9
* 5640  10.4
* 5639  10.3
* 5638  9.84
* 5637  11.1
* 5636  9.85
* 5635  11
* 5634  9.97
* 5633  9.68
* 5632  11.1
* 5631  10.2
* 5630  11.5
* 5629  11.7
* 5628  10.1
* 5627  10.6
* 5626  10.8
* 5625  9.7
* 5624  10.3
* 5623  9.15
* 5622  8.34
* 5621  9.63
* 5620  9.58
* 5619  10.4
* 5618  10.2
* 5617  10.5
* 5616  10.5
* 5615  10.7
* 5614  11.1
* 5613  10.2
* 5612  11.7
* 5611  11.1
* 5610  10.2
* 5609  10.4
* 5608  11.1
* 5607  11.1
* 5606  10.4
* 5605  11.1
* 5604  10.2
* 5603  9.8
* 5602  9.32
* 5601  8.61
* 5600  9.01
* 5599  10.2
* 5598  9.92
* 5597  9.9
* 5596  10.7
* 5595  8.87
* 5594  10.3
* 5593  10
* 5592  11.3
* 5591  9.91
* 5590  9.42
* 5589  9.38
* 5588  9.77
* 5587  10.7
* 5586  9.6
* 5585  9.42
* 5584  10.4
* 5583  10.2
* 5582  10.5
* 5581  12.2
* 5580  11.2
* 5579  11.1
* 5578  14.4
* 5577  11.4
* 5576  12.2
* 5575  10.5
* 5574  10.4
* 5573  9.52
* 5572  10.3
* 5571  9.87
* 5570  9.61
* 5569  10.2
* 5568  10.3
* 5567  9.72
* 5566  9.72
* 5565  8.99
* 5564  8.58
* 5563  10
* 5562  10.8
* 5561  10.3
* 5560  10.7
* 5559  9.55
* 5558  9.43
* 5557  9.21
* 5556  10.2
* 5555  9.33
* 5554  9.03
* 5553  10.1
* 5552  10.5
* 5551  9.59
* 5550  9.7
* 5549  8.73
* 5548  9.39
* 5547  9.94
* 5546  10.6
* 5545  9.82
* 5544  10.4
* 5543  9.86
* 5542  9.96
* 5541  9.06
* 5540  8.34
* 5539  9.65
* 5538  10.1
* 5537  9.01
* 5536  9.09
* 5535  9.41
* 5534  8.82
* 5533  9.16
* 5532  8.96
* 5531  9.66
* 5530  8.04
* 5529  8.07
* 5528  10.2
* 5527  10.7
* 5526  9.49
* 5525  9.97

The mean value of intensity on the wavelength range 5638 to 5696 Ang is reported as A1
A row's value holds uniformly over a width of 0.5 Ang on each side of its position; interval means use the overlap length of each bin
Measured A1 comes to 10.1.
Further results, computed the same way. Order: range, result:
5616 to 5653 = 10.3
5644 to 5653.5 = 10.4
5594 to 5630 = 10.2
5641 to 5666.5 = 10.3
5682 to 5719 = 9.64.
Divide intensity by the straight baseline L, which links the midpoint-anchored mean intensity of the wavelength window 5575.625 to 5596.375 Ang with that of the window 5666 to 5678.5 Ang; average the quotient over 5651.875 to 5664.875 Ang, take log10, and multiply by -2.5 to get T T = -0.06 mag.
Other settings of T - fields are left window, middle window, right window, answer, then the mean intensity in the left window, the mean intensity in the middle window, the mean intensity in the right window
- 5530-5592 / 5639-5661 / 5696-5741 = -0.06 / 9.96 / 10.3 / 9.52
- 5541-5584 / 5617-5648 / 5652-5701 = -0.03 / 10.2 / 10.3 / 9.92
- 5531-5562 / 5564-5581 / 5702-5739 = -0.10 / 9.62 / 10.6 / 9.59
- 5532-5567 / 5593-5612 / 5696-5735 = -0.06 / 9.61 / 10.2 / 9.57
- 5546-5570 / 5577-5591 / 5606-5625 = -0.07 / 9.75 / 10.6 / 10.3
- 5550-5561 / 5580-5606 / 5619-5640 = -0.01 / 9.79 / 10.1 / 10.2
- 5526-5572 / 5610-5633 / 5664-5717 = -0.08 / 9.62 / 10.4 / 9.63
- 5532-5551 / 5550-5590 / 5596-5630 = -0.05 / 9.49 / 10.2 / 10.3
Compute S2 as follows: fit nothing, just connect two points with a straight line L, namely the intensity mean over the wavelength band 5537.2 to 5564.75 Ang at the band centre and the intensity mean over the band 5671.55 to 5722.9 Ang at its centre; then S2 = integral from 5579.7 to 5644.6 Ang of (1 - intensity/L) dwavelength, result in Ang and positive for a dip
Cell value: -3.7 Ang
